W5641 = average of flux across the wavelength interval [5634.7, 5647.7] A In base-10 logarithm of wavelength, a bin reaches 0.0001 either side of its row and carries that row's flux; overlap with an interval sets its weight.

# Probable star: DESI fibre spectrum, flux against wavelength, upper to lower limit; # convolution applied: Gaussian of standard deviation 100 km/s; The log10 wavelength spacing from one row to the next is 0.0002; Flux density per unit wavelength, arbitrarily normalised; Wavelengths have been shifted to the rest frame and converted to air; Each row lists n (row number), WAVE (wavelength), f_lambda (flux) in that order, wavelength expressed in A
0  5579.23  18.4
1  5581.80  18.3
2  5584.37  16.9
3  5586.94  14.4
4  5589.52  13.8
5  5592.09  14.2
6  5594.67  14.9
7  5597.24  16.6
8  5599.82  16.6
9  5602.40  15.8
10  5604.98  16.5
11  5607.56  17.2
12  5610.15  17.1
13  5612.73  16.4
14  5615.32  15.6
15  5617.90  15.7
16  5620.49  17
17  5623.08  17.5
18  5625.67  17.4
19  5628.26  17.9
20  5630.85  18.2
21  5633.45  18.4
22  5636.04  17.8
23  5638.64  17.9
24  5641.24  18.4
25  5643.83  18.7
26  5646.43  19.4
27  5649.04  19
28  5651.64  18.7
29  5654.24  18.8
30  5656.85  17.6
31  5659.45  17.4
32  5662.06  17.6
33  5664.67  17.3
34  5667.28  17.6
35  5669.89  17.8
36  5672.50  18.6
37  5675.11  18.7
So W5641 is 18.4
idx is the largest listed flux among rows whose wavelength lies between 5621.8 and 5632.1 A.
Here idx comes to 18.2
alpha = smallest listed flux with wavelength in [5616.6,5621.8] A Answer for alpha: 15.7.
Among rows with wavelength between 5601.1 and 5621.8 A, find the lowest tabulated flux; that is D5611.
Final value 15.6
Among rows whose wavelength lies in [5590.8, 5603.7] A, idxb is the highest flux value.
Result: 16.6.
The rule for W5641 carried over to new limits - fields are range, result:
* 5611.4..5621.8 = 16.2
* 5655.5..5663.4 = 17.5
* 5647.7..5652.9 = 18.8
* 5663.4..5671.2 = 17.6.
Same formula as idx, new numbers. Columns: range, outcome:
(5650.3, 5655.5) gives 18.8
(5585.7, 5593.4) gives 14.4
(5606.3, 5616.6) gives 17.2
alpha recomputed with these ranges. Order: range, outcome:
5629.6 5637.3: 17.8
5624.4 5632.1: 17.4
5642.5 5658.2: 17.6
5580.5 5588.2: 14.4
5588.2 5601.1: 13.8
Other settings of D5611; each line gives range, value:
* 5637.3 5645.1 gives 17.9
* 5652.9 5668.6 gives 17.3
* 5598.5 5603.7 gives 15.8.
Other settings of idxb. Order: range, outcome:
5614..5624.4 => 17.5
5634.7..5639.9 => 17.9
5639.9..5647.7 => 19.4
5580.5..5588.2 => 18.3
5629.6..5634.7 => 18.4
